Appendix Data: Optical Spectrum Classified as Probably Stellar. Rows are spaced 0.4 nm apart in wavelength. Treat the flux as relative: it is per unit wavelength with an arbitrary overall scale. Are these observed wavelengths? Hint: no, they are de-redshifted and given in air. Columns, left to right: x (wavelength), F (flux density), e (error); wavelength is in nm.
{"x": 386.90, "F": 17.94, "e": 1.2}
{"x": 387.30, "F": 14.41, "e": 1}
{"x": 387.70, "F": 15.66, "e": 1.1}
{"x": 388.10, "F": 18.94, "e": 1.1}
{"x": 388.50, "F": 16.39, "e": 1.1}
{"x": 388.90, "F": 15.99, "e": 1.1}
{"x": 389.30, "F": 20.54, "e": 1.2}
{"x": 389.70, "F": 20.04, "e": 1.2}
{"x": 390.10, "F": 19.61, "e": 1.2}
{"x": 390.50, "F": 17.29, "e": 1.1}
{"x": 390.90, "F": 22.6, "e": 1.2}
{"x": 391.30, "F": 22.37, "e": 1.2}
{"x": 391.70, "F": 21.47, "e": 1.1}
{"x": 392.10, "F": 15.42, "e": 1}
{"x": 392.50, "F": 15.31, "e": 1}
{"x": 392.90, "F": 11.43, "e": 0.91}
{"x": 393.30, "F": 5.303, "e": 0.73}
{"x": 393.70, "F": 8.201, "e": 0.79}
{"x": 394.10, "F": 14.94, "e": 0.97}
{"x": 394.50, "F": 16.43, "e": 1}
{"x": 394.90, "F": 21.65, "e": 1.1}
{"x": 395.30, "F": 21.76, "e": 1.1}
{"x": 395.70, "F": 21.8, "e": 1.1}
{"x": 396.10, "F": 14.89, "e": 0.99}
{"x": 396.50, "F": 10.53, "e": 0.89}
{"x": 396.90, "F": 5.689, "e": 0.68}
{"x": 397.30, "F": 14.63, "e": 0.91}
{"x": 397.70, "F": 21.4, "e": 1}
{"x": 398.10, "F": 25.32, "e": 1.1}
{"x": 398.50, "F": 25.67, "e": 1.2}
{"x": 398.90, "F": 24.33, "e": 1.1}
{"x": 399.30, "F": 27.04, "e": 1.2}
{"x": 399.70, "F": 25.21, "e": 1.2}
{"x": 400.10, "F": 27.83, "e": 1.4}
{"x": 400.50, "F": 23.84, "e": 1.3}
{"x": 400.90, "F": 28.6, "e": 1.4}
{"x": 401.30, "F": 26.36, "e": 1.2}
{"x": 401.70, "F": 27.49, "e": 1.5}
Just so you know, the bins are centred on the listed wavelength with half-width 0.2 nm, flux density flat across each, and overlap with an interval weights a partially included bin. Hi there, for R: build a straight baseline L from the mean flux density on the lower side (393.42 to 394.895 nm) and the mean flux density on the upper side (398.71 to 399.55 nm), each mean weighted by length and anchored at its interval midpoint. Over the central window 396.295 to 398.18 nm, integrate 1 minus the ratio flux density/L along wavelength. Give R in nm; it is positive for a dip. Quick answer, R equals 0.59 nm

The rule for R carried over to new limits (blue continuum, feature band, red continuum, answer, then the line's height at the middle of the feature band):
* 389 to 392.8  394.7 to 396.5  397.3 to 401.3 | 0.270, 22.4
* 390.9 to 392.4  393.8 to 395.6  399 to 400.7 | 0.315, 22.1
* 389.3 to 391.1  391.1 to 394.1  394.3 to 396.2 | 0.837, 19.8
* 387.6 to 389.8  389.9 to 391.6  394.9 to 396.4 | -0.206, 18.3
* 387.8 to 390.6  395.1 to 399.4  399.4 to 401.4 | 0.896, 24.1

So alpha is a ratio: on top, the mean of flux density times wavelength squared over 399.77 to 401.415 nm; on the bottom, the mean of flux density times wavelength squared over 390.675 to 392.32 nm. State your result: 1.37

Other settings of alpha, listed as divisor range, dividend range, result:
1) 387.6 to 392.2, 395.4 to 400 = 1.09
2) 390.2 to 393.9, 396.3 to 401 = 1.43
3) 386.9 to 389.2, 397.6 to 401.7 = 1.65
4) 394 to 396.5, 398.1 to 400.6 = 1.45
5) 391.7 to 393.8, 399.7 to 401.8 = 2.27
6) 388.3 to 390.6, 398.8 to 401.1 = 1.51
